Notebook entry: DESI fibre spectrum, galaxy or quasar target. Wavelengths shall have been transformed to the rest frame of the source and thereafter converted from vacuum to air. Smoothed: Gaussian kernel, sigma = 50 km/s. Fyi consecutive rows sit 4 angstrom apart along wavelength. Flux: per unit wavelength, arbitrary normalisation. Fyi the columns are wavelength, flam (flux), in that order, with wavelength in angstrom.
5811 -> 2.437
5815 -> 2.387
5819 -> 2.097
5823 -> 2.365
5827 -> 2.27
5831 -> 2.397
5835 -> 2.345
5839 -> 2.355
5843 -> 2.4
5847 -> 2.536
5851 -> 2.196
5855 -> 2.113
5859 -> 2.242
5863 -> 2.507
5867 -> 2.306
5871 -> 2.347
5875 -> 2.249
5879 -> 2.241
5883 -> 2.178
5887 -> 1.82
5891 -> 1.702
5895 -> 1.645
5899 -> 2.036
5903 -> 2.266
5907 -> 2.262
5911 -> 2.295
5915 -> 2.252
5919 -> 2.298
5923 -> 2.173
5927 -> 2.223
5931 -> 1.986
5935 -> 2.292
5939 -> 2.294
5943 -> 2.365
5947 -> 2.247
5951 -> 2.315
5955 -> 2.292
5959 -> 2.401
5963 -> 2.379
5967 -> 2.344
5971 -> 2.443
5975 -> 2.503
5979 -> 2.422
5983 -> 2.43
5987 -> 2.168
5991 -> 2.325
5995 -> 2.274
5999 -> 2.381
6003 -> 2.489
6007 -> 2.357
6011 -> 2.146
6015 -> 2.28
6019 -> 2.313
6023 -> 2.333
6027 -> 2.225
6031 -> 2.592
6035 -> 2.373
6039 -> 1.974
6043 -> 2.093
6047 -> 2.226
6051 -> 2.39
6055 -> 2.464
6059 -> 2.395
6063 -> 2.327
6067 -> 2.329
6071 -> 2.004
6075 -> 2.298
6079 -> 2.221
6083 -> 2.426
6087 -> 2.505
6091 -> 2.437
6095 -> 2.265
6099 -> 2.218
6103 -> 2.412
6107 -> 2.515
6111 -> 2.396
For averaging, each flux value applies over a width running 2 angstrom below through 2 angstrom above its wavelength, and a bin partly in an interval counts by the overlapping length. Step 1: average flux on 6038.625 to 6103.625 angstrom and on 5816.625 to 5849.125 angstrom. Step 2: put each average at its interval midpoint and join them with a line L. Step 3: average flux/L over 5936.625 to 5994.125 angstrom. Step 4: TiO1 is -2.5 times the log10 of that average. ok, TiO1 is -0.01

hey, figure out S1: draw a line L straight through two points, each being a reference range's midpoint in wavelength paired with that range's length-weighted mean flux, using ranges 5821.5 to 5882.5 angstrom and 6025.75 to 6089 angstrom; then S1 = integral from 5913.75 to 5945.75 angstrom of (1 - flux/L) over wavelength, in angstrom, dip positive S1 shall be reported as 1.09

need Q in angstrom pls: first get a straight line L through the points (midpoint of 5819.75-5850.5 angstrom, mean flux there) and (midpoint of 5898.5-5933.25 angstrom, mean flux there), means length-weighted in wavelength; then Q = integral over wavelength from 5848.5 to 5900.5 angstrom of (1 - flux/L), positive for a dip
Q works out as 3.7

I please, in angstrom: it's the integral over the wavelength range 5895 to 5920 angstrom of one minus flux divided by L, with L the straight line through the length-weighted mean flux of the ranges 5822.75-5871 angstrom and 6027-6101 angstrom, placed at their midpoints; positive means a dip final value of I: 1.5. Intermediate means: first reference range 2.34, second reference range 2.31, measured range 2.19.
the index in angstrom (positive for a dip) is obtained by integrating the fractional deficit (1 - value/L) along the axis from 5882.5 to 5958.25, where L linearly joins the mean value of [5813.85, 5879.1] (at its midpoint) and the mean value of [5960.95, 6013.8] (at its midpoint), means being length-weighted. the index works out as 5.8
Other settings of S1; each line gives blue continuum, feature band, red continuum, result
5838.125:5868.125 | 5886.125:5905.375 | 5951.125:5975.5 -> 3.6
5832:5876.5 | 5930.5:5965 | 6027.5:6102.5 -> 0.3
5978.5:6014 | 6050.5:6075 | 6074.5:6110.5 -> 0.5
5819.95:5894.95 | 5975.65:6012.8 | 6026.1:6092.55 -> -0.9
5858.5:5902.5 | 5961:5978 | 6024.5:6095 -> -1.6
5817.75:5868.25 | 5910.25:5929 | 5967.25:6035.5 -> 0.7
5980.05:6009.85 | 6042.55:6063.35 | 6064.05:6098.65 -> -0.1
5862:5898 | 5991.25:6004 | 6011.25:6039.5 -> -0.6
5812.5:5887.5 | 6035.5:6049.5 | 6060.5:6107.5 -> 1.1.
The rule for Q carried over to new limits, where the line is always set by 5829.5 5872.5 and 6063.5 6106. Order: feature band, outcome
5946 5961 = 0.1 angstrom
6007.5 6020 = 0.4 angstrom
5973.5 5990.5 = -0.3 angstrom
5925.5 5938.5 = 0.8 angstrom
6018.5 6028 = 0.1 angstrom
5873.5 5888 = 1.2 angstrom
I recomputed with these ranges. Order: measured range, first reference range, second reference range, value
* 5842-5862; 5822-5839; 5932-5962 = 0.30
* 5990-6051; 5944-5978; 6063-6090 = 1.05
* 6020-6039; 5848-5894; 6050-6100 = -0.33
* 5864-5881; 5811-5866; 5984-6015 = 0.18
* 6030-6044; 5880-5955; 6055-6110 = 0.26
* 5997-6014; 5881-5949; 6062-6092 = -0.79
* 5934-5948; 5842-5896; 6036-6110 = -0.48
